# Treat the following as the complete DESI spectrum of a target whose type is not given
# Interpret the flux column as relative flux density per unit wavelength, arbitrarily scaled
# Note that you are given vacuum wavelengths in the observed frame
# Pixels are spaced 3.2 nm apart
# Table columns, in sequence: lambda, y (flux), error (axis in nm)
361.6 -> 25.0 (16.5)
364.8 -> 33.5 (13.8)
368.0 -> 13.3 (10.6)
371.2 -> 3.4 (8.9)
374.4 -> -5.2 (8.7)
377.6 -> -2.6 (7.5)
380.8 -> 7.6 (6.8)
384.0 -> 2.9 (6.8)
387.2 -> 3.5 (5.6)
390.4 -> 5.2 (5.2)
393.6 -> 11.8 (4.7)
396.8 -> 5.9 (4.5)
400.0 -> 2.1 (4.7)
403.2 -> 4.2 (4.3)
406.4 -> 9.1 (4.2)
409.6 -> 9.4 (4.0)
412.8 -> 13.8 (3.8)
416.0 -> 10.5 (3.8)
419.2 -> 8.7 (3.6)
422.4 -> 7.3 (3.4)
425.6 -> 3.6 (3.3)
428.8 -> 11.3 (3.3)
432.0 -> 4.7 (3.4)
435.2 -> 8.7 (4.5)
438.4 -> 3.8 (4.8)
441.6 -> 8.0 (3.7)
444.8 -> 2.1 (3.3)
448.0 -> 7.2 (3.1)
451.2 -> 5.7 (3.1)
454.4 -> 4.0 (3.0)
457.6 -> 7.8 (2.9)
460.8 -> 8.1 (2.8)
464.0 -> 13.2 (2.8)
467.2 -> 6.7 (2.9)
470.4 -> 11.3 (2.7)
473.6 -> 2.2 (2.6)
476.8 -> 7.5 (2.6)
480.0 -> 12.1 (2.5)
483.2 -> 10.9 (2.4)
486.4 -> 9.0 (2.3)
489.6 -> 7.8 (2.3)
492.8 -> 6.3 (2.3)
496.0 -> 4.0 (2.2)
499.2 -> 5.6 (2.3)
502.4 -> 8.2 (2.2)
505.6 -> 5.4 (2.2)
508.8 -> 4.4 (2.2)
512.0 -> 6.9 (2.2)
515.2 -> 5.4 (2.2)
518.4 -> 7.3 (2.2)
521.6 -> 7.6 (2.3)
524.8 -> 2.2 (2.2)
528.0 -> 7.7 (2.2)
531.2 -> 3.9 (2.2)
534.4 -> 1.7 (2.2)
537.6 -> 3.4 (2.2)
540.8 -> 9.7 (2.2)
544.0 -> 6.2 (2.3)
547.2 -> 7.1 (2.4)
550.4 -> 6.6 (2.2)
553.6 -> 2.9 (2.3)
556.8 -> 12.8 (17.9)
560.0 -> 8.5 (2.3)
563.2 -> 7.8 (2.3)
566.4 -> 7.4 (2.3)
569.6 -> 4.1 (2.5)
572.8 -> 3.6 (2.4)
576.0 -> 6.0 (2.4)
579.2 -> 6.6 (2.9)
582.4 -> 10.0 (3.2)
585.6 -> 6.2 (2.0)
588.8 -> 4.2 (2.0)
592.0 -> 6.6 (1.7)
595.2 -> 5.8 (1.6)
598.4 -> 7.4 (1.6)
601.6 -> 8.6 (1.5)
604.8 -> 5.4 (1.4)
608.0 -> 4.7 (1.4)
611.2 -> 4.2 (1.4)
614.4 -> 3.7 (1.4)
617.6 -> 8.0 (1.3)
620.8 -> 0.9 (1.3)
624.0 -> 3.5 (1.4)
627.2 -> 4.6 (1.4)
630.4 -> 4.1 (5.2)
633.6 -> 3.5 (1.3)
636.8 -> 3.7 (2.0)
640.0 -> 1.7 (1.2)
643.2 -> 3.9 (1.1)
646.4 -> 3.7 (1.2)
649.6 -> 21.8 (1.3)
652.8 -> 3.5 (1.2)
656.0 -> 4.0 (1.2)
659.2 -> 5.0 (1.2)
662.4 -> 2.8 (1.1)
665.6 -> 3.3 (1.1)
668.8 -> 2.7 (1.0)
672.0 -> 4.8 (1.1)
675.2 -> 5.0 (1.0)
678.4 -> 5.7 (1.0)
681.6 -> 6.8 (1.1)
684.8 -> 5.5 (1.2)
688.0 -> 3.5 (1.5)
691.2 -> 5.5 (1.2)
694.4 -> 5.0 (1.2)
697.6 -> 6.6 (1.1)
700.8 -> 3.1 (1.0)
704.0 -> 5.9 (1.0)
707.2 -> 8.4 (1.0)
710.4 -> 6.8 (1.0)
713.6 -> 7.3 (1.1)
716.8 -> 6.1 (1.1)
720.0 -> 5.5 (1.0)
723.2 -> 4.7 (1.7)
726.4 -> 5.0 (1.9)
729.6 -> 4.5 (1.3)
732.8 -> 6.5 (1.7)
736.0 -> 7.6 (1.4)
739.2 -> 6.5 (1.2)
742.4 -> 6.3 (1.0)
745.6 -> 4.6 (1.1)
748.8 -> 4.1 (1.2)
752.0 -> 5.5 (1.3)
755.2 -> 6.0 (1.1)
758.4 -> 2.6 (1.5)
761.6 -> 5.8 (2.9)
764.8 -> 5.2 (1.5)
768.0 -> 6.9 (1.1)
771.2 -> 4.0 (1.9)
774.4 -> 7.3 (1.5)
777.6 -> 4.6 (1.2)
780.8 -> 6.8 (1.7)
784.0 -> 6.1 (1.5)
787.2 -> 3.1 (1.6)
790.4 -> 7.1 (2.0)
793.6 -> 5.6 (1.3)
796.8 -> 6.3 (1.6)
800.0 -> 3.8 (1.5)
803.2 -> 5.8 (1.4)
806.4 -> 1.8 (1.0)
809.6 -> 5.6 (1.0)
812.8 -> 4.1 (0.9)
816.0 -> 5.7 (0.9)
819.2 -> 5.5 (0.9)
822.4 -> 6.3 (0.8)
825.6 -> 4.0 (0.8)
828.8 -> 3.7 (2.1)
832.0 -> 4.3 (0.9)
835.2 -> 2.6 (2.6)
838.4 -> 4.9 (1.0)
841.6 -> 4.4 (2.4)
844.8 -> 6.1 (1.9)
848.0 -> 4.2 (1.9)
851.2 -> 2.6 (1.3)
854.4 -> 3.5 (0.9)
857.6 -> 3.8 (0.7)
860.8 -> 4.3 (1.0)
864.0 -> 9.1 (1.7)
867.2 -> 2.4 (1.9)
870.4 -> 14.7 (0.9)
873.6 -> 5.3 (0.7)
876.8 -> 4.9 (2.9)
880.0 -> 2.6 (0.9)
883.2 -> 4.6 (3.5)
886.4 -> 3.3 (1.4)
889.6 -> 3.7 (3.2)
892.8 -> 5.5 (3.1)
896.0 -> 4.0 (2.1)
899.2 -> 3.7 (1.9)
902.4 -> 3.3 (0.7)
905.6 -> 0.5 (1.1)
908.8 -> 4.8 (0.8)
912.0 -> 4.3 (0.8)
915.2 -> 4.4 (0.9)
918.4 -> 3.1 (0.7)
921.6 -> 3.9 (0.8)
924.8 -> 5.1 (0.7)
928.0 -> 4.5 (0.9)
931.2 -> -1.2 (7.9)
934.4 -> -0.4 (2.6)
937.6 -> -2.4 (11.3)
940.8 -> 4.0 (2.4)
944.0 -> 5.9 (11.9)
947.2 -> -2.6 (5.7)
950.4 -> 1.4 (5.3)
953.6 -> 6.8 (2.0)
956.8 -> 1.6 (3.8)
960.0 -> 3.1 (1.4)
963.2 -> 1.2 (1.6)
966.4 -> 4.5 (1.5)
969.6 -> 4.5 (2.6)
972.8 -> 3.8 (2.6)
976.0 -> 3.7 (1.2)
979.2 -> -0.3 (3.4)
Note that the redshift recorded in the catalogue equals 0.74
